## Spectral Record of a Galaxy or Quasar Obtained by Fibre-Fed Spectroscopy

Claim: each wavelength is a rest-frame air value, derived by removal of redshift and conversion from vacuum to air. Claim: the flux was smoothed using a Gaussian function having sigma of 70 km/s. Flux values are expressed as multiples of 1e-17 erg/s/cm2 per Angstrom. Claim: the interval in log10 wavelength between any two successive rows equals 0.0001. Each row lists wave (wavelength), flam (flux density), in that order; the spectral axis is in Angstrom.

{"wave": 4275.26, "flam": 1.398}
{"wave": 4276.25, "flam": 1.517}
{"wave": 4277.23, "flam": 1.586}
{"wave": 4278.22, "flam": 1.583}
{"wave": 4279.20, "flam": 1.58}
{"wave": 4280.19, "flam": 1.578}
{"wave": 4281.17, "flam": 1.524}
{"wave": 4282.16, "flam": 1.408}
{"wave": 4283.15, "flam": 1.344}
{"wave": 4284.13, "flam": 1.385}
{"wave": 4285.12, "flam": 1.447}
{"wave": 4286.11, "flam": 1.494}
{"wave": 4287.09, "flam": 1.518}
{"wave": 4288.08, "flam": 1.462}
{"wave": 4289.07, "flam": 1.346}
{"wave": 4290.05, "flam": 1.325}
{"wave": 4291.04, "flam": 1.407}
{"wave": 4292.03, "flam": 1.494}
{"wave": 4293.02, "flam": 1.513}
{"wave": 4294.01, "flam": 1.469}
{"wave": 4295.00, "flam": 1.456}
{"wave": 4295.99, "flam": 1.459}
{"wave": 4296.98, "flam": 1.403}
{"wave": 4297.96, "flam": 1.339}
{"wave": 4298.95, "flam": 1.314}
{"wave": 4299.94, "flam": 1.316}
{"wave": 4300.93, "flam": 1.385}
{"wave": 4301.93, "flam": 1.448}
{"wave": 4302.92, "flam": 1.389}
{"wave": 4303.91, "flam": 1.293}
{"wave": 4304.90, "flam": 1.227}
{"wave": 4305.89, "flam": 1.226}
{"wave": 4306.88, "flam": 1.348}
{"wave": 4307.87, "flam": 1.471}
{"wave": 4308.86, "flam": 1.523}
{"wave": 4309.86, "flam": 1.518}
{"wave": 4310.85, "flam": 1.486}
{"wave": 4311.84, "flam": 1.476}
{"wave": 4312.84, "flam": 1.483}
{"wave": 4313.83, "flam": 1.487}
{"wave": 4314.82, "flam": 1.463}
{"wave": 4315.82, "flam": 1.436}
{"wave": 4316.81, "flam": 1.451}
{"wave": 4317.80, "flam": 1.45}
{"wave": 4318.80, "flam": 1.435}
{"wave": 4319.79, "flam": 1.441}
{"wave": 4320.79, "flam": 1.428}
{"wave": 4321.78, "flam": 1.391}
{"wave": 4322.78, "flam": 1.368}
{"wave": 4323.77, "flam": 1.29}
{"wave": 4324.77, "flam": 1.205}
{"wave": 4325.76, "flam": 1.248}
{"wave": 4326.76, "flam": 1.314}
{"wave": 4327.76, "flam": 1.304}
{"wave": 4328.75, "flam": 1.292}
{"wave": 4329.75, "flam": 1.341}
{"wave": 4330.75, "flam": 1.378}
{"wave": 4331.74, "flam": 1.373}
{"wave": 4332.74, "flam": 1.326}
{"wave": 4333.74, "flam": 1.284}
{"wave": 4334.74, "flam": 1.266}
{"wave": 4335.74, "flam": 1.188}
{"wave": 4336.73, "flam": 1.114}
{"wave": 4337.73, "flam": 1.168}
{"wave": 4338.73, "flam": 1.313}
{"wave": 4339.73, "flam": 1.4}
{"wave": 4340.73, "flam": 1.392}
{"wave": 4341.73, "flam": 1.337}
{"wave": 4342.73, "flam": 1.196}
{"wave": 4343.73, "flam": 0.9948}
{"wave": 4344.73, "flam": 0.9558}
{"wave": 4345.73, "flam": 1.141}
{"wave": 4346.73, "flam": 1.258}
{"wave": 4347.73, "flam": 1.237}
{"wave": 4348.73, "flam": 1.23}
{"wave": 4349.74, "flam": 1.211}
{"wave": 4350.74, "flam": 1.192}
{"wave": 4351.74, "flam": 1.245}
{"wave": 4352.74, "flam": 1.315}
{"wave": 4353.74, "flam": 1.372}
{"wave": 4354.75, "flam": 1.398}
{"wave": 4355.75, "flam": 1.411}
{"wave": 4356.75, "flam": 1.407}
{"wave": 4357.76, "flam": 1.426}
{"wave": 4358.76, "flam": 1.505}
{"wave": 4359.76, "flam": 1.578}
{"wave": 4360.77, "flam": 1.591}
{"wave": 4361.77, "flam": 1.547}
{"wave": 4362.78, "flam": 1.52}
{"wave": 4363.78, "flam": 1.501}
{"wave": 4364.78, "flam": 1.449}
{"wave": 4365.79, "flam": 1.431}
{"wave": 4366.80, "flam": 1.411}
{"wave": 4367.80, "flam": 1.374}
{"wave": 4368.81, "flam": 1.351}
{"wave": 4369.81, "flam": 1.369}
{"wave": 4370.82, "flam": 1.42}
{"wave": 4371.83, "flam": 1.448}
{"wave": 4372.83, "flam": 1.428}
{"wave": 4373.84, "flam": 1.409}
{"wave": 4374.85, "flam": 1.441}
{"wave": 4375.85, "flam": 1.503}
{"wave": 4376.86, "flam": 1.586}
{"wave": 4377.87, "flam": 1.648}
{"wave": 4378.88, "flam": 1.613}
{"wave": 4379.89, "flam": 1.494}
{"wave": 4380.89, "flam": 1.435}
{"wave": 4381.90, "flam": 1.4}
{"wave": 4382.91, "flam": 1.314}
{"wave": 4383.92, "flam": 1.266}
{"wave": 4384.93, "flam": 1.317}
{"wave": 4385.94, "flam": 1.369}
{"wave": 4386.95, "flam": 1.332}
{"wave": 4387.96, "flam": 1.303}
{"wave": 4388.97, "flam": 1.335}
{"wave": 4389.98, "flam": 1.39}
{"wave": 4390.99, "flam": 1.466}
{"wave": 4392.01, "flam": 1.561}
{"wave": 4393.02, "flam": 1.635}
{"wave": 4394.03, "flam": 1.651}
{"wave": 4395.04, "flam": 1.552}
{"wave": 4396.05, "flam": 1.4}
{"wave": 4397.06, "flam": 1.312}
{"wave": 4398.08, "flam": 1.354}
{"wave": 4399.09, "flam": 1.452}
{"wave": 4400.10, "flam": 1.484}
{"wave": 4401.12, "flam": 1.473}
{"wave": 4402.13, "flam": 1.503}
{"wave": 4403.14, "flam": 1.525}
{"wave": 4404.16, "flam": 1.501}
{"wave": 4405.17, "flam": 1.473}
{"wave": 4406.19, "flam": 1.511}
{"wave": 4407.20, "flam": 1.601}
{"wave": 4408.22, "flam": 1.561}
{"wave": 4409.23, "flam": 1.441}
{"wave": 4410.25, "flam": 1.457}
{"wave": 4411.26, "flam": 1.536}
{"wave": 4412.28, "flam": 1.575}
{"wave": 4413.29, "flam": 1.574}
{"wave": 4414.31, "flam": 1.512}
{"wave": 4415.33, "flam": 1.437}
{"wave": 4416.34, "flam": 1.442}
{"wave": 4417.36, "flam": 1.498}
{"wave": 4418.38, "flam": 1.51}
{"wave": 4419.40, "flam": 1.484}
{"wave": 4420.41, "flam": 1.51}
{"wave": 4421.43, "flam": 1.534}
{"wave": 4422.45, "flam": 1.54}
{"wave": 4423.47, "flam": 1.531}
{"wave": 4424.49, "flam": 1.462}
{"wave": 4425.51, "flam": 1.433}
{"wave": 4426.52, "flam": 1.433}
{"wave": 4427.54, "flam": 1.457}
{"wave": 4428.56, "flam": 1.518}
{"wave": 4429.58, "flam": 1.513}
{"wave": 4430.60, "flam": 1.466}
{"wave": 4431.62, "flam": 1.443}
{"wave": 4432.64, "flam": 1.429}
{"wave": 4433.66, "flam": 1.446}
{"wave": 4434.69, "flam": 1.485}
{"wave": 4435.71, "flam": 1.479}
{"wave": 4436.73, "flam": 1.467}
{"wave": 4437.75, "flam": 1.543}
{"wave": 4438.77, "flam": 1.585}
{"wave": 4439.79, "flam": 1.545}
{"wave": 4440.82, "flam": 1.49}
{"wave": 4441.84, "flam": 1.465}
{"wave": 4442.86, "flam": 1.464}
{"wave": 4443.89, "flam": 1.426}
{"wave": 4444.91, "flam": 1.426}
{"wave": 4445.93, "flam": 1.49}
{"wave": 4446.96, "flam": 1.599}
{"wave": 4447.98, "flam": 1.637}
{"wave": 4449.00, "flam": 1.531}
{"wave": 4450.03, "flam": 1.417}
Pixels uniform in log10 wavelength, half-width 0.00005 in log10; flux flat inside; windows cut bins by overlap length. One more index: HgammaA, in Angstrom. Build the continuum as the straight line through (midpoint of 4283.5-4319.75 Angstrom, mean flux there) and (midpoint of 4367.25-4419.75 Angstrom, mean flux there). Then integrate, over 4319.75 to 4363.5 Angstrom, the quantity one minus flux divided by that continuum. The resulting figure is 3.8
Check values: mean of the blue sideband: 1.42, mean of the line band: 1.32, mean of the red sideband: 1.46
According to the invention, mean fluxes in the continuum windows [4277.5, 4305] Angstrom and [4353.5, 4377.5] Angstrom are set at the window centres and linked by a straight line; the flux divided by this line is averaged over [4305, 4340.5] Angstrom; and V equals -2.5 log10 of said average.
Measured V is 0.06 mag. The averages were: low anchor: 1.43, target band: 1.36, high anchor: 1.45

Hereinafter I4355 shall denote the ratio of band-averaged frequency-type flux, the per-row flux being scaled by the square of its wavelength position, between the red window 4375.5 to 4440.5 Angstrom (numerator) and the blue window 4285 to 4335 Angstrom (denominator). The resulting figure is 1.1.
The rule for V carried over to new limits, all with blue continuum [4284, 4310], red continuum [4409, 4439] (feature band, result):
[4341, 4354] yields 0.19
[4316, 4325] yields 0.02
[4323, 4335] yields 0.10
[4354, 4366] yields -0.02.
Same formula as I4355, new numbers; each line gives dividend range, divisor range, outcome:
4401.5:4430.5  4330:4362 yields 1.19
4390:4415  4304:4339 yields 1.15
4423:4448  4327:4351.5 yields 1.25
